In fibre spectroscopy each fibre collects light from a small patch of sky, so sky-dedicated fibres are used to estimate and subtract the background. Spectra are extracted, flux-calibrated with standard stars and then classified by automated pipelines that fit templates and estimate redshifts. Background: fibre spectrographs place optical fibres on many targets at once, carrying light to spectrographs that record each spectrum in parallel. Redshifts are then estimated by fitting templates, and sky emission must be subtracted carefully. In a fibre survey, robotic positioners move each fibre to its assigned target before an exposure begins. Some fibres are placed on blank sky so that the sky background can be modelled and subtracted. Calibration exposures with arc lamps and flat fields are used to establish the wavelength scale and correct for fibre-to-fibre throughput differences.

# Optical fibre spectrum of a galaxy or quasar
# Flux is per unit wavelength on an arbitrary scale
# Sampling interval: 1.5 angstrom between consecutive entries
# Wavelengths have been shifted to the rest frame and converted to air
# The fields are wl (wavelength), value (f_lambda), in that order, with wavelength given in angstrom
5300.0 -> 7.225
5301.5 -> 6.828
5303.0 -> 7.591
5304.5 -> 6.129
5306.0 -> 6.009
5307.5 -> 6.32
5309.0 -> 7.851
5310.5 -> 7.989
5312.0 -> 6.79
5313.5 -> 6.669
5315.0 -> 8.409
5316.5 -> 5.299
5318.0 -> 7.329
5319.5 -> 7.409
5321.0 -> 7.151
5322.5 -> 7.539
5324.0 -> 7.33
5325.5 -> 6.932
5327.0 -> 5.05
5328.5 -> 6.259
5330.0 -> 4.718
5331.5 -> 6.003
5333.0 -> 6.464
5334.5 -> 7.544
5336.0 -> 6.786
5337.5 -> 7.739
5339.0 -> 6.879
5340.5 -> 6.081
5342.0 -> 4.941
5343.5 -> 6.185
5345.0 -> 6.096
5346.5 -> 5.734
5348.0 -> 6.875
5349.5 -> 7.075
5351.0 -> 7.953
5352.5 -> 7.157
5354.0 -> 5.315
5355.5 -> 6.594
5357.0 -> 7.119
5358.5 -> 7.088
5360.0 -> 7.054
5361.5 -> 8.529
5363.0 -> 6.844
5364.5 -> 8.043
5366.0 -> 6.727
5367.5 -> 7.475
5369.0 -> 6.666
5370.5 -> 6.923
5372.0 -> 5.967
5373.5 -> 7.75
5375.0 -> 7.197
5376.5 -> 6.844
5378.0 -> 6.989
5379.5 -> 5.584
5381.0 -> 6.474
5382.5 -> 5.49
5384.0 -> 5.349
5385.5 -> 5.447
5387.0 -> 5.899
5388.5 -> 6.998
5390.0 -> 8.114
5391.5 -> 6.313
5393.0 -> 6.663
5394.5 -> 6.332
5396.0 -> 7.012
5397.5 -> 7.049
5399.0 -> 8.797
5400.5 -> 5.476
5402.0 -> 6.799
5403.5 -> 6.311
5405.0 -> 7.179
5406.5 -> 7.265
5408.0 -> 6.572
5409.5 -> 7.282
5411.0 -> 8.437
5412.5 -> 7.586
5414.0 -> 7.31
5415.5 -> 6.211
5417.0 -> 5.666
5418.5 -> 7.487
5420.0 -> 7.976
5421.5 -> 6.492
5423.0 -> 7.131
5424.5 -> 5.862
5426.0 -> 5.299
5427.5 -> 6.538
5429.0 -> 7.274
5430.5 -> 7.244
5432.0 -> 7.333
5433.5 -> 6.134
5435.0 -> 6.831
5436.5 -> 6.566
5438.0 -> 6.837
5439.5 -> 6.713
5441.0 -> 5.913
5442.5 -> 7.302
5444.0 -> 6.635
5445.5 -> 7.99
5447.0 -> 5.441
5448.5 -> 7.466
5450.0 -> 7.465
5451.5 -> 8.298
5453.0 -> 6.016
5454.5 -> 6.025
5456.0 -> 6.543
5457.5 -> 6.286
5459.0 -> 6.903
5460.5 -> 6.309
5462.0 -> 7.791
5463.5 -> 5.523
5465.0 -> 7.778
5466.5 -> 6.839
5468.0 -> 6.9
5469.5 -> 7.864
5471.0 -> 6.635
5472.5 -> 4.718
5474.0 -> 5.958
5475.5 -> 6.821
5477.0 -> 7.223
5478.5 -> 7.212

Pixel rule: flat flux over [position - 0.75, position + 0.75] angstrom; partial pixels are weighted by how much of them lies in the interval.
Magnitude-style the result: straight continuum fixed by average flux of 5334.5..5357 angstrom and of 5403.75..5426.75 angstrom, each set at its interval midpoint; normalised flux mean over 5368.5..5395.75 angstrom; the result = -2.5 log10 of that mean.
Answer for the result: 0.04 mag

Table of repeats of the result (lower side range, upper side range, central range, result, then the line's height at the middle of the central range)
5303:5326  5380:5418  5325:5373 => 0.04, 6.9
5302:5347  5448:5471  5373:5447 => 0.01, 6.82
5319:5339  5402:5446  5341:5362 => 0.01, 6.73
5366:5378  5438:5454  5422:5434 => 0.05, 6.92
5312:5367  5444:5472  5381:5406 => 0.04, 6.8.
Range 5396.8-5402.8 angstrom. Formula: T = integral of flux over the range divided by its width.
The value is 7.02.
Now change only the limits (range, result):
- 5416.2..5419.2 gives 6.56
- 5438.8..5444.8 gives 6.65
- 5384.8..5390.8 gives 6.62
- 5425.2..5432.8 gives 6.73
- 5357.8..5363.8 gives 7.39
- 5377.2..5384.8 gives 5.98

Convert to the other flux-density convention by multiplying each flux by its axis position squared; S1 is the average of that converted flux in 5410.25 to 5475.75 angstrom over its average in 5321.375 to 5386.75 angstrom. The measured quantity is 1.06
